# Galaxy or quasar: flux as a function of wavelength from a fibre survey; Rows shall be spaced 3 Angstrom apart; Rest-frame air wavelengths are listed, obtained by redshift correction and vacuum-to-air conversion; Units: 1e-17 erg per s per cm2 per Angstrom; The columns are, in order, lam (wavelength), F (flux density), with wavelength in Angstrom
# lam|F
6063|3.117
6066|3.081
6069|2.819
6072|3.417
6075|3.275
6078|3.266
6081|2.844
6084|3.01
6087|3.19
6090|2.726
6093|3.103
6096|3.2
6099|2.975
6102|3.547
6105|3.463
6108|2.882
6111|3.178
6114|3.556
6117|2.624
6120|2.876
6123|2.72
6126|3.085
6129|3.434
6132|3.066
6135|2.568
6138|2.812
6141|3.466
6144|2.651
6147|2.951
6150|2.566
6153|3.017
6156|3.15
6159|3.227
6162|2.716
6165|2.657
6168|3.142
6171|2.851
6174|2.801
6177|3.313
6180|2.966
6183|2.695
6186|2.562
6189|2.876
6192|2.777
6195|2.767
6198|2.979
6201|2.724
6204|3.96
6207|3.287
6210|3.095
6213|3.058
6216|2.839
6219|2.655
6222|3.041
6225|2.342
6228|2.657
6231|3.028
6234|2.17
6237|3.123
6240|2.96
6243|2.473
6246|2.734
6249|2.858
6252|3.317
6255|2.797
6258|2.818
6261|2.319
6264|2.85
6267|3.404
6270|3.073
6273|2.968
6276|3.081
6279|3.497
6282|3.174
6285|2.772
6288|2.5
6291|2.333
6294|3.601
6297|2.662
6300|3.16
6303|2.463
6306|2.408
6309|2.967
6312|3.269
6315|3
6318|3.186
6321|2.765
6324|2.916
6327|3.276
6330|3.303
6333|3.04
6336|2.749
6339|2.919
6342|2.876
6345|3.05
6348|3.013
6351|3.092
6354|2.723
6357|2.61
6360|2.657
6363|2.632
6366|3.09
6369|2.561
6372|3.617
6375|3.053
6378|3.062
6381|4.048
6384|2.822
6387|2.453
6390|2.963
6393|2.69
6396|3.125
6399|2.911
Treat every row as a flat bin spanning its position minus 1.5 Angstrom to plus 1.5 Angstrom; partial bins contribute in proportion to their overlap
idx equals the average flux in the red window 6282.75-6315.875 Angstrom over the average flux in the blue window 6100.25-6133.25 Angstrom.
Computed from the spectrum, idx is 0.91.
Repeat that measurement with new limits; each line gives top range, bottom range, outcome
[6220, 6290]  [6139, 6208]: 0.97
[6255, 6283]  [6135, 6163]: 1.02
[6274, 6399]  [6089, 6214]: 0.98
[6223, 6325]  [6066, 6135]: 0.93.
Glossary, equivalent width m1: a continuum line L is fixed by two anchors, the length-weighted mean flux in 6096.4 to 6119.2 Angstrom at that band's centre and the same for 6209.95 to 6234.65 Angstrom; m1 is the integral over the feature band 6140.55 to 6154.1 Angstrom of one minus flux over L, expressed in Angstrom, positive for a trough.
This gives 0.6 Angstrom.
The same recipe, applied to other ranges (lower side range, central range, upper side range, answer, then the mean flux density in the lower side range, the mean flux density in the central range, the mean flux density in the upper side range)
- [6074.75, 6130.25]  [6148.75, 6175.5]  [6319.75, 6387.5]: 1.4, 3.1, 2.91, 2.98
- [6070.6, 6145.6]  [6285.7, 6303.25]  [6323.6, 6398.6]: 1.1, 3.08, 2.81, 2.97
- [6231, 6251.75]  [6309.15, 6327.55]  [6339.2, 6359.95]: -1.3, 2.78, 3.05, 2.88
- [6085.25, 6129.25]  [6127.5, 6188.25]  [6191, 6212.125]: 3.2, 3.09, 2.93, 3.09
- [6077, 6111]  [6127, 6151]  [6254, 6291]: 0.9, 3.11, 2.95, 2.92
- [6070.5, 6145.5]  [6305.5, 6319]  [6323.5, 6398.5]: 0.0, 3.08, 3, 2.97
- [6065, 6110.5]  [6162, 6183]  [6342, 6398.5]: 1.0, 3.12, 2.92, 2.96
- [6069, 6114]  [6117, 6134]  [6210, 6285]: 0.6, 3.15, 2.99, 2.89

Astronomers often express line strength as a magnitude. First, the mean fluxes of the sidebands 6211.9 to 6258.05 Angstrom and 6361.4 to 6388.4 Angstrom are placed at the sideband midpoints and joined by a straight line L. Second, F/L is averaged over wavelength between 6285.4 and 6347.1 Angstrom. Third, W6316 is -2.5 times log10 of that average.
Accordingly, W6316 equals 0.01 mag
